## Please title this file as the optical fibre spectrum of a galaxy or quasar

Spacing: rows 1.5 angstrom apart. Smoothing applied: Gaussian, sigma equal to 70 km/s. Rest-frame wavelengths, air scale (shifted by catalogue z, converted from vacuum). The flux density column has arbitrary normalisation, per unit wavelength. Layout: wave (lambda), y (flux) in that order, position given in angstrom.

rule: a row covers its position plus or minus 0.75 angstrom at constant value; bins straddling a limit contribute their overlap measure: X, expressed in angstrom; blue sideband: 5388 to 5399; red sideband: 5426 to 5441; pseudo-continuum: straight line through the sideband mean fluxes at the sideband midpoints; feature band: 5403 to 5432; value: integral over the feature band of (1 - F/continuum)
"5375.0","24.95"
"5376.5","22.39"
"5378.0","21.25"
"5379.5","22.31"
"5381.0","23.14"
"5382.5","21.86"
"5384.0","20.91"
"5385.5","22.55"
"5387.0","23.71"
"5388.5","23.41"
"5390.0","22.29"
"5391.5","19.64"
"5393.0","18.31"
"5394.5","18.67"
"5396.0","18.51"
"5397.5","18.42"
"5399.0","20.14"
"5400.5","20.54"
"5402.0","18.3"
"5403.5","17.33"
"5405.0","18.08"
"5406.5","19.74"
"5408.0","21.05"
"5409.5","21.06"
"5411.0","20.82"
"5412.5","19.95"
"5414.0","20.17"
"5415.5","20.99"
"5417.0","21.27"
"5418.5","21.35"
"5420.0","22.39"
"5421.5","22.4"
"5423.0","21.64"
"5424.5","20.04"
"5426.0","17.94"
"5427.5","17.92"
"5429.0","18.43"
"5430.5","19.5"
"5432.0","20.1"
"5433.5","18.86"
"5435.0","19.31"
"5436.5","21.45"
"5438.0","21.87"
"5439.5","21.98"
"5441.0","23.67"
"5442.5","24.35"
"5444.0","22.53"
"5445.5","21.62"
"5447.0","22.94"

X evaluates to -0.3 angstrom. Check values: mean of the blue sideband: 19.8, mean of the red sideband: 20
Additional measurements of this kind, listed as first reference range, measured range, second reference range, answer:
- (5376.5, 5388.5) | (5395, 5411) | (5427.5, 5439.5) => 1.5 angstrom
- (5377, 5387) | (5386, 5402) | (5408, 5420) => 1.0 angstrom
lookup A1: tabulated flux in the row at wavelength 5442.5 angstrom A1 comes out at 24.35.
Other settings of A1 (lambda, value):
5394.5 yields 18.67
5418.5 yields 21.35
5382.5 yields 21.86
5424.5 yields 20.04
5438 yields 21.87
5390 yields 22.29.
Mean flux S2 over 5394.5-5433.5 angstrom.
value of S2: 19.9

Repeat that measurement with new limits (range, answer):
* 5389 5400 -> 19.5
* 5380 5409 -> 20.4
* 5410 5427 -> 20.8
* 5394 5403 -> 19.1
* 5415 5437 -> 20.2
